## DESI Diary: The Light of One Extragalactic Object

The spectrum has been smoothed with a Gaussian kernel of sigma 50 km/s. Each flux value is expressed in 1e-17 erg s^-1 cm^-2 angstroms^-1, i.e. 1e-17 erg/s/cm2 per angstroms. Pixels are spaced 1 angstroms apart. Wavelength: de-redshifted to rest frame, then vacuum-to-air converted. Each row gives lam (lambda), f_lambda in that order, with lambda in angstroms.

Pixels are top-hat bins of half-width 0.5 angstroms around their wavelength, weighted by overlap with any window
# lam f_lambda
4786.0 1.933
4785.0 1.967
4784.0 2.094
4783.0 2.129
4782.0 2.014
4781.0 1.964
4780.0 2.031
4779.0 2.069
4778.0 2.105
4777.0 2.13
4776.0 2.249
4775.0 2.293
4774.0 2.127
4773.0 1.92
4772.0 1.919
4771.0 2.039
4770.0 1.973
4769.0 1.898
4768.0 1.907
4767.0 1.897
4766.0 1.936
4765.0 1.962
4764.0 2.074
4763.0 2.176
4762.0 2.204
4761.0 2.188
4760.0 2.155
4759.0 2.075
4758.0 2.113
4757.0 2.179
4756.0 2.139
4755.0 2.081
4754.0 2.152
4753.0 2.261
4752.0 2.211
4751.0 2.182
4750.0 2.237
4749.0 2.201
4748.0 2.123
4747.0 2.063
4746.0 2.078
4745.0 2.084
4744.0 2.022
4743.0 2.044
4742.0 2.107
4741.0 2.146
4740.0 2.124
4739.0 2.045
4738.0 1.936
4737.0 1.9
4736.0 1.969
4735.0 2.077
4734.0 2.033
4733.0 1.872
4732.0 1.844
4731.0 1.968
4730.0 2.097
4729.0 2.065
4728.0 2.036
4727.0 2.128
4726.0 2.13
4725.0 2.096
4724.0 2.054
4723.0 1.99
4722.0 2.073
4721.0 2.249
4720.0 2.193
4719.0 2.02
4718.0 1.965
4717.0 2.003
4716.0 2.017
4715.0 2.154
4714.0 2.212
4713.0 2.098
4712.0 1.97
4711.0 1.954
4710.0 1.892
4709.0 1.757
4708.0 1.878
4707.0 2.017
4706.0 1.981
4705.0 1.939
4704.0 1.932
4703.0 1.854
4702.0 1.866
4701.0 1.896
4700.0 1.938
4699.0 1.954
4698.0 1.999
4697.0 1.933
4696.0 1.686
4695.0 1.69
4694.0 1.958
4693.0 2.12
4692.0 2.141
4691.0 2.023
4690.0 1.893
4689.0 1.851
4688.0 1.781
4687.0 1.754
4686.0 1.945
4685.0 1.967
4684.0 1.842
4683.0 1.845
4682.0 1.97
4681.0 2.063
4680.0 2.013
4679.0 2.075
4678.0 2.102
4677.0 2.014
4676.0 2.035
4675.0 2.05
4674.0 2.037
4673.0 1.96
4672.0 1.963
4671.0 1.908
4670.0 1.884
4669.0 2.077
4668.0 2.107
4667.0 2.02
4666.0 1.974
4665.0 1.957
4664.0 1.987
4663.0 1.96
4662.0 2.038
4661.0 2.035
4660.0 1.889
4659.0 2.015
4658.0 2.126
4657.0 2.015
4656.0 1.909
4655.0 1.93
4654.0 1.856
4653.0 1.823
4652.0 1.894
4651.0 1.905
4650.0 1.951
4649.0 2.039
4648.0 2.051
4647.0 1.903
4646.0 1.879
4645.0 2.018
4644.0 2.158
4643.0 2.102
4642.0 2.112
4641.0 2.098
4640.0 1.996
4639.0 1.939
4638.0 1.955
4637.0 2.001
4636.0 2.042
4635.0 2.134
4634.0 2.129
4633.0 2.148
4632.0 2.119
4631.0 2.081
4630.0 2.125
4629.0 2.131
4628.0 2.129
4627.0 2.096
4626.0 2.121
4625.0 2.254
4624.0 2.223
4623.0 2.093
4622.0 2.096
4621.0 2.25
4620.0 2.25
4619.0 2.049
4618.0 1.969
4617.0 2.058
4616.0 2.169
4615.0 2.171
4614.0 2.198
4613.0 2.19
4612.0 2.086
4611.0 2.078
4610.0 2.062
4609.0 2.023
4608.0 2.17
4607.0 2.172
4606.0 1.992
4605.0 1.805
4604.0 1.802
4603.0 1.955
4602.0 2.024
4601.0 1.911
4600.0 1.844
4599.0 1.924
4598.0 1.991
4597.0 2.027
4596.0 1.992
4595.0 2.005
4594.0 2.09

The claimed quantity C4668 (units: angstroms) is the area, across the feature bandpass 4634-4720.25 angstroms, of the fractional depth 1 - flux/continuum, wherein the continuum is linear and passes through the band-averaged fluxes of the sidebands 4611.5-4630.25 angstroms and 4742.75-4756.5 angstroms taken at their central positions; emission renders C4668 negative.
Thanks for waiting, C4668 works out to 6.6 angstroms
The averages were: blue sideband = 2.14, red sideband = 2.14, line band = 1.98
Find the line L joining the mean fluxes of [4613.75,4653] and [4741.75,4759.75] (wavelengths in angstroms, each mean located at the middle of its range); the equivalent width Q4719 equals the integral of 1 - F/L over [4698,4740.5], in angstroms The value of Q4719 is 2.25 angstroms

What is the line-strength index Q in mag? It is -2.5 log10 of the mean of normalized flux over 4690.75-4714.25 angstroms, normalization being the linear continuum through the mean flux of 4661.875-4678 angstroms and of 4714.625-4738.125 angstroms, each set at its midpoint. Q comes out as 0.04 mag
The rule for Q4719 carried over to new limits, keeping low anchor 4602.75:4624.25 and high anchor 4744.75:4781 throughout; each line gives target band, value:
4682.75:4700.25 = 1.5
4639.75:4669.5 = 1.3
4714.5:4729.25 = 0.1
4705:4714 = 0.6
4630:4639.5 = 0.1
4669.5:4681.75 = 0.5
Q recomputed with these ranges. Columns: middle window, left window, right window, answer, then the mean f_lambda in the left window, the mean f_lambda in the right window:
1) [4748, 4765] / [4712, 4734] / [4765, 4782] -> -0.06 mag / 2.06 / 2.03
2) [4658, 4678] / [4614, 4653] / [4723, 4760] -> 0.04 mag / 2.07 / 2.08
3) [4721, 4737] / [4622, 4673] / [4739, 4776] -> 0.02 mag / 2.03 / 2.09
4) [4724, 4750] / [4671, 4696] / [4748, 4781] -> 0.00 mag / 1.96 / 2.09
